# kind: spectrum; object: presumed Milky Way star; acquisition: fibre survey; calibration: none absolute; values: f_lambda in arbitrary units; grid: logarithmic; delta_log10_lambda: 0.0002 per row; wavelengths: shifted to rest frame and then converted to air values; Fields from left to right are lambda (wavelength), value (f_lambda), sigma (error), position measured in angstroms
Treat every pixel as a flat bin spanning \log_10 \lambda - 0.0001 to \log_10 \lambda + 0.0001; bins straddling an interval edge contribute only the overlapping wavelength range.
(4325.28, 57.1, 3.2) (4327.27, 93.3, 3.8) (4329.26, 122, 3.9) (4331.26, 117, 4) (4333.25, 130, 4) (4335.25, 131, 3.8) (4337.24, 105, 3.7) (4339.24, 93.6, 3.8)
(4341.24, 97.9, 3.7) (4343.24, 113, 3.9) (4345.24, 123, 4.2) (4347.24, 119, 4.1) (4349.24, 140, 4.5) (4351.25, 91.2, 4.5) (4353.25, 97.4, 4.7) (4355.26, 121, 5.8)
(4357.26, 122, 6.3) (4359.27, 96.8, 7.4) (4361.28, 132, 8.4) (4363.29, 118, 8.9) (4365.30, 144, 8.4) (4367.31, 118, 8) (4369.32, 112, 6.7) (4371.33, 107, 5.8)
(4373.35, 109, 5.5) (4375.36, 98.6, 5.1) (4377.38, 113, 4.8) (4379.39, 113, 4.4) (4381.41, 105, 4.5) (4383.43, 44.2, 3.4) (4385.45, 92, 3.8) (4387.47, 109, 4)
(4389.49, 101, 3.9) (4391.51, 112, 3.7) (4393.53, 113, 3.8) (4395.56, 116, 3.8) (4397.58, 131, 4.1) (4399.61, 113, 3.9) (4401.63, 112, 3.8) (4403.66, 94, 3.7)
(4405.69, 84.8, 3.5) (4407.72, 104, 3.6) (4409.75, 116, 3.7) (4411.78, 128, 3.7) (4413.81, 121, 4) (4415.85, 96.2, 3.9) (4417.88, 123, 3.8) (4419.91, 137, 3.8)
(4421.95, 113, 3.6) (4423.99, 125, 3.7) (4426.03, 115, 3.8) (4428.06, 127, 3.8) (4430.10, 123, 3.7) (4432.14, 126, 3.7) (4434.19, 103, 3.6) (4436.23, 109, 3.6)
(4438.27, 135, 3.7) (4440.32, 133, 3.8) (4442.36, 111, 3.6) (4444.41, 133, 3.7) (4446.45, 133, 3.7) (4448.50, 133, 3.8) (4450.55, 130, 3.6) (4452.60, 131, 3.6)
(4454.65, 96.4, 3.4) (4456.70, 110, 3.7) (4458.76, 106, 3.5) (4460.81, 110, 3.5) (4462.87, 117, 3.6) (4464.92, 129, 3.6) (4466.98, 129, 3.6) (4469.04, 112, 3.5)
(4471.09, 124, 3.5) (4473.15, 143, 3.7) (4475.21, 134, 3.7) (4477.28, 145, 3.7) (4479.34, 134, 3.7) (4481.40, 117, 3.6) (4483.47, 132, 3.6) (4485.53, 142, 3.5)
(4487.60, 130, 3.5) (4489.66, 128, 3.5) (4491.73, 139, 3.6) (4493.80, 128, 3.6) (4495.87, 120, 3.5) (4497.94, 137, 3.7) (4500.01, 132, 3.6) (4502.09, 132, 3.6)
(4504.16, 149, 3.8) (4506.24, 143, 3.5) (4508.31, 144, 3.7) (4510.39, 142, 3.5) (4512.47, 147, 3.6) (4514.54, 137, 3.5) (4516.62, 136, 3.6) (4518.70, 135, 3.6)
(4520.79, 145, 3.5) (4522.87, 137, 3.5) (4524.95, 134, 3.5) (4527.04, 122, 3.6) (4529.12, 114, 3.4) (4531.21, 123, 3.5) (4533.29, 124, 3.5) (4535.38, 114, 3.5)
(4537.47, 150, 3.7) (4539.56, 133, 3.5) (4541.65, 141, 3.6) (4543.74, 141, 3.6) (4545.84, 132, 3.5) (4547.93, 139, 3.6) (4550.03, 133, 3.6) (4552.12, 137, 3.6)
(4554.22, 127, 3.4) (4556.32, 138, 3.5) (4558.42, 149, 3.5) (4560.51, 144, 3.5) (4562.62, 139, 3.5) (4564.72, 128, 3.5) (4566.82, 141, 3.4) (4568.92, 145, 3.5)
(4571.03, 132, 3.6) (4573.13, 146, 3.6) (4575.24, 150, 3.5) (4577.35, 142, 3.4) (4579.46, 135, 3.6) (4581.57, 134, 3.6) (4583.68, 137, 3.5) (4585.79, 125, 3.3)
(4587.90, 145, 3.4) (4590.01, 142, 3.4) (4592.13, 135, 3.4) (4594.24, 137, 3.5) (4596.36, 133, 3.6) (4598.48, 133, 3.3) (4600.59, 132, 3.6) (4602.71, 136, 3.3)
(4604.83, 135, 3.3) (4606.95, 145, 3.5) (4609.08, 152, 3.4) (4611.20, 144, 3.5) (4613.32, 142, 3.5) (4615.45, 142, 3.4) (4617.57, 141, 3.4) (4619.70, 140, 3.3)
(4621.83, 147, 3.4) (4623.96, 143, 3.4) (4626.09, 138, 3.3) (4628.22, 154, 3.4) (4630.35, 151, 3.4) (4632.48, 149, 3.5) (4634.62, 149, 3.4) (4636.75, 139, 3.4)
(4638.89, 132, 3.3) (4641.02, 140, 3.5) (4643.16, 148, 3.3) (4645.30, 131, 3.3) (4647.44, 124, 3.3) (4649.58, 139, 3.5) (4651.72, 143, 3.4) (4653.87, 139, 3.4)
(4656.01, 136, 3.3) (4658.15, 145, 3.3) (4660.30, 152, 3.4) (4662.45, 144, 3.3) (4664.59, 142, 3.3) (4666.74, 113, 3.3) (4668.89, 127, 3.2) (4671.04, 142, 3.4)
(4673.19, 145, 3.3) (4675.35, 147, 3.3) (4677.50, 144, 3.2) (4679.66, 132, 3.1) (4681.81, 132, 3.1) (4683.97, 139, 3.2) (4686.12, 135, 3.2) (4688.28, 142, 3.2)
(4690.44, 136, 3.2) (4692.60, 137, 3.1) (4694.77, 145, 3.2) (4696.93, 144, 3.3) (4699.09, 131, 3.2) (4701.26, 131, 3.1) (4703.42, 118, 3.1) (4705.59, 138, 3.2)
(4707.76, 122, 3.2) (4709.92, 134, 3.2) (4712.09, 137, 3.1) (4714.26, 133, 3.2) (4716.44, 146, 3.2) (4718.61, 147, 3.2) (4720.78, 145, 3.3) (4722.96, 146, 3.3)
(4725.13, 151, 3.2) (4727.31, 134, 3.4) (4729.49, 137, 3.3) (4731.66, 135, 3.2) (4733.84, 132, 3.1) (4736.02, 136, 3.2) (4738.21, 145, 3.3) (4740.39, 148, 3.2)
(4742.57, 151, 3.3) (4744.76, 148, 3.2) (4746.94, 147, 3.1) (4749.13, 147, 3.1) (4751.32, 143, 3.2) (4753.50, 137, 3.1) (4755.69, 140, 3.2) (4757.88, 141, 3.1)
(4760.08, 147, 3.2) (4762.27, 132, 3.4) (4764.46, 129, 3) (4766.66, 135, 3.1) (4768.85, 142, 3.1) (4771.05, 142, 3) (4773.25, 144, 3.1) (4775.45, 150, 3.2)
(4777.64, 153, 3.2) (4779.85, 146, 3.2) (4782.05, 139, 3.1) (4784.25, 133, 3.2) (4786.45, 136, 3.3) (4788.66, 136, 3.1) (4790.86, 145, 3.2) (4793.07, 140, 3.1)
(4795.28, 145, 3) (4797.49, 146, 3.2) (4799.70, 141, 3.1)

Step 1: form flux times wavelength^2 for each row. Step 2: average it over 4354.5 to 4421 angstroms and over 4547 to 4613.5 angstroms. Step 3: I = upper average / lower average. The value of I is 1.4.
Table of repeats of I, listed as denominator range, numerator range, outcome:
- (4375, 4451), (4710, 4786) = 1.44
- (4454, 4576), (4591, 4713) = 1.11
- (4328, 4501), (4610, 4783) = 1.35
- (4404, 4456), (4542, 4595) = 1.23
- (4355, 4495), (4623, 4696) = 1.31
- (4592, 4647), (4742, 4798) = 1.07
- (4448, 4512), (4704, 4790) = 1.22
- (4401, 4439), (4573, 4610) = 1.29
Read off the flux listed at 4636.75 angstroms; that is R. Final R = 139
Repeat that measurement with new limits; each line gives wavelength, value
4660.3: 152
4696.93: 144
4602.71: 136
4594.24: 137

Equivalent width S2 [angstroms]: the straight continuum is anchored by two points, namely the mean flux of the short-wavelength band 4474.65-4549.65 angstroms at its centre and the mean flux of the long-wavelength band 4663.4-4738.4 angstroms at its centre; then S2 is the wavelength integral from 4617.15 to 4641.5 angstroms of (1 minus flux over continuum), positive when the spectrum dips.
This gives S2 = -1.4 angstroms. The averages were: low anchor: 134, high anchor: 137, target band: 144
